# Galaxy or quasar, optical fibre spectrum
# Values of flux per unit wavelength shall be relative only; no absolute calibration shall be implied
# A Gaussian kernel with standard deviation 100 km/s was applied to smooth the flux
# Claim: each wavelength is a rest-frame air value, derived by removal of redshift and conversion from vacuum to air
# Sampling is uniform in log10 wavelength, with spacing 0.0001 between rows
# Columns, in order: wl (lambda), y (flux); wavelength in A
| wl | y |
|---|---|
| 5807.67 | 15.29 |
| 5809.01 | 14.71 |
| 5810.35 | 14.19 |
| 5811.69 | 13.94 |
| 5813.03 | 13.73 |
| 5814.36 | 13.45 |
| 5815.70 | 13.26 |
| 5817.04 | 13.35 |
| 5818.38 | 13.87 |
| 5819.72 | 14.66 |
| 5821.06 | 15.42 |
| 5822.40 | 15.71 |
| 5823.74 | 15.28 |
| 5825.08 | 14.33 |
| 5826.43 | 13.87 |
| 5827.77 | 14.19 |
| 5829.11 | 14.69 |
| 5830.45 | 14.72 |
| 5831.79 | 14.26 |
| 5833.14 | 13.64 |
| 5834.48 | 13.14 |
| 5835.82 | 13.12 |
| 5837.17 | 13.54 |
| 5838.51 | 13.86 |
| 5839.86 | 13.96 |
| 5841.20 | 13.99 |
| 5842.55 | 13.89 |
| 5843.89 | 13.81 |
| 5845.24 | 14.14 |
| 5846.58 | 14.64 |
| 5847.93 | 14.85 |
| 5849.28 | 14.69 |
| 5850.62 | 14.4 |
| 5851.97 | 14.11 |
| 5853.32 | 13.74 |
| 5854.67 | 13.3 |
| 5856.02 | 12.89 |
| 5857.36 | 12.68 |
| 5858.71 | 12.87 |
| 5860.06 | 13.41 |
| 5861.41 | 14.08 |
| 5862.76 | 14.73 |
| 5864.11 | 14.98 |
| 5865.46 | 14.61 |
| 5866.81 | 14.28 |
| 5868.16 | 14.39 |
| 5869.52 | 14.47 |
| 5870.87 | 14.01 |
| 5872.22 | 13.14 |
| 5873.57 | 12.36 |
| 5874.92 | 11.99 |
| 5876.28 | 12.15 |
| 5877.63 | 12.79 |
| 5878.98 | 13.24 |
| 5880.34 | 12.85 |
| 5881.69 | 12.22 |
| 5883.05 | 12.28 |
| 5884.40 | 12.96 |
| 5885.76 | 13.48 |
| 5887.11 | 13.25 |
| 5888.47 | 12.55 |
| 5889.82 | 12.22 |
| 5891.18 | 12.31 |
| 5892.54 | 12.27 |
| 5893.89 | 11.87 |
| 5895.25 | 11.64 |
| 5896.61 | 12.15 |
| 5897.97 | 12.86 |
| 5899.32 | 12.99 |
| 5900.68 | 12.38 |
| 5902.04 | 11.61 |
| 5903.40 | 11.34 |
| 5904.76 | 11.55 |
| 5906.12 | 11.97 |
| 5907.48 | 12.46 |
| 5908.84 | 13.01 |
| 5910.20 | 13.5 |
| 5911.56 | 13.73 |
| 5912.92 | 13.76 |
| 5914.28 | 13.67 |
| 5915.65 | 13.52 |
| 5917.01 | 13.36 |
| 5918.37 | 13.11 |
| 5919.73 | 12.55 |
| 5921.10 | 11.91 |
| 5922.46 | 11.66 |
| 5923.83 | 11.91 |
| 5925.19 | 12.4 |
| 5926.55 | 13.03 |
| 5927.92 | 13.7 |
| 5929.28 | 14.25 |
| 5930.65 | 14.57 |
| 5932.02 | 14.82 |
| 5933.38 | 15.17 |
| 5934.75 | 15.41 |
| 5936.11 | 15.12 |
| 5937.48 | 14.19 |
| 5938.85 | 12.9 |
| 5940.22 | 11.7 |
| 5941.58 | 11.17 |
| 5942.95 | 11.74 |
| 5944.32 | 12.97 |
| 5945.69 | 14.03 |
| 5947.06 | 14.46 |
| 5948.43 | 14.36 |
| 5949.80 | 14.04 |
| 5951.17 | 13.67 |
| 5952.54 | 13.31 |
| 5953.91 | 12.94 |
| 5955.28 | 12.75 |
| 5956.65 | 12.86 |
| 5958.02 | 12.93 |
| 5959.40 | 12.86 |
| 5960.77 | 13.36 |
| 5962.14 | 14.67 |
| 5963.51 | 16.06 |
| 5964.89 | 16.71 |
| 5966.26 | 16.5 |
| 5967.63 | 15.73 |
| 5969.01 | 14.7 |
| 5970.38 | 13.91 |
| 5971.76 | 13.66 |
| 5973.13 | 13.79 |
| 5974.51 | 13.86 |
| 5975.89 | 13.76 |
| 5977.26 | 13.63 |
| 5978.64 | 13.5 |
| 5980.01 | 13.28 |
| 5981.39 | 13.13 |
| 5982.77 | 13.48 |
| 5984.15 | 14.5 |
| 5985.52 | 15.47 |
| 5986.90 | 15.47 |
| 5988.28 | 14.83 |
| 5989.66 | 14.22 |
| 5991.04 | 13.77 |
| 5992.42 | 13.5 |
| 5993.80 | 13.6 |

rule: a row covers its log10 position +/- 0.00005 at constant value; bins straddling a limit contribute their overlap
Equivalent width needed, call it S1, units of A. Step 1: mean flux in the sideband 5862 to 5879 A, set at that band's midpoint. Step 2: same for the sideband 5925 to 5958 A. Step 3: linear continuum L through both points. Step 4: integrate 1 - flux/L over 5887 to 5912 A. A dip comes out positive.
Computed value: 2.28 A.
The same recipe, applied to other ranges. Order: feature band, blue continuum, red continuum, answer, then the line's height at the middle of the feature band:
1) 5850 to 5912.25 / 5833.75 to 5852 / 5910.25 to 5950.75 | 3.4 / 13.8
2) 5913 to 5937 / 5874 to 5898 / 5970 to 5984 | -1.1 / 13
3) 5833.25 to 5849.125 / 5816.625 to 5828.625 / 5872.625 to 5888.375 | 0.0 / 13.9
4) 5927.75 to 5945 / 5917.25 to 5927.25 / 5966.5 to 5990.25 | -1.1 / 12.9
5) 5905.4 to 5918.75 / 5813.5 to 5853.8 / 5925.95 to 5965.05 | 0.6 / 13.9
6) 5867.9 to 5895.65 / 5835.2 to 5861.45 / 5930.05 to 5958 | 1.9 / 13.7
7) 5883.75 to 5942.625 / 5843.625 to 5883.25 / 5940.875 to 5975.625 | 3.6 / 13.8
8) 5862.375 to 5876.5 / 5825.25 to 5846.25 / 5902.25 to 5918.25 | -0.3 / 13.5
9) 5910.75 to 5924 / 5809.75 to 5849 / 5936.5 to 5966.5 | 0.8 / 13.8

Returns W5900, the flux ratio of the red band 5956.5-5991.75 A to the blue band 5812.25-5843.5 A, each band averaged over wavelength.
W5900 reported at 1.01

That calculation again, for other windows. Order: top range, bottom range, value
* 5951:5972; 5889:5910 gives 1.16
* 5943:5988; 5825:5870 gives 1.00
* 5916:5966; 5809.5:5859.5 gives 0.97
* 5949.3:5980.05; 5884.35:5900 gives 1.12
